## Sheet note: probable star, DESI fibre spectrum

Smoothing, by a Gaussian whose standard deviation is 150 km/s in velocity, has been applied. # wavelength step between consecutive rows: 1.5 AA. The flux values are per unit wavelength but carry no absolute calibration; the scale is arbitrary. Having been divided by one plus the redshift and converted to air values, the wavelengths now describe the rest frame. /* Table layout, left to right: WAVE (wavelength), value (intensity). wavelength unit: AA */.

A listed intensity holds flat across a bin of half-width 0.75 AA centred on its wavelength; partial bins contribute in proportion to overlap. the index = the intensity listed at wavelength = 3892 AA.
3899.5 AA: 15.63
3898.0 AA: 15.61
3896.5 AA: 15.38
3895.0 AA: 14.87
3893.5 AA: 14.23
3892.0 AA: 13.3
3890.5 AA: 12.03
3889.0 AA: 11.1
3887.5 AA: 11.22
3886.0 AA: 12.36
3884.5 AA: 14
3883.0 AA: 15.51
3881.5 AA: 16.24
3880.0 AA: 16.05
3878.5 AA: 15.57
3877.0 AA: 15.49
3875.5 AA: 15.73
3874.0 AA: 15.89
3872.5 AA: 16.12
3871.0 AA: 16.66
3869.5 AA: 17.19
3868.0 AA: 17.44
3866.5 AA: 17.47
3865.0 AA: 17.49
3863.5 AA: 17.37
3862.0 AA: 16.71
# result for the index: 13.3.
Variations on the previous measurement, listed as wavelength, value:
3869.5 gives 17.19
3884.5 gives 14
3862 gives 16.71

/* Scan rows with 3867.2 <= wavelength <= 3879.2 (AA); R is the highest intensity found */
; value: 17.44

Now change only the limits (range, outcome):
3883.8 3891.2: 14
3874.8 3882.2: 16.24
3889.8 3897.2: 15.38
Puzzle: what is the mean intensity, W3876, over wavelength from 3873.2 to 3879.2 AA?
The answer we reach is 15.7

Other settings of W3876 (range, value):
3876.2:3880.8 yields 15.7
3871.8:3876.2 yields 15.9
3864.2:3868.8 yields 17.5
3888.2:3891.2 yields 11.6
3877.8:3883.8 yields 15.8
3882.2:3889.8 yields 12.9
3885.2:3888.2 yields 11.8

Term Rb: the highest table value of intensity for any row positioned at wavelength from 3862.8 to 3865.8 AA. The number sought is 17.49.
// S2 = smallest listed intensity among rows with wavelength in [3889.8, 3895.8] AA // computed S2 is 12.03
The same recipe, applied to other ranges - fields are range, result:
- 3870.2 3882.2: 15.49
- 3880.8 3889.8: 11.1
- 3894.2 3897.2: 14.87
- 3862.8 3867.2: 17.37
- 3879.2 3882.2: 16.05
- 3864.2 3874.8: 15.89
